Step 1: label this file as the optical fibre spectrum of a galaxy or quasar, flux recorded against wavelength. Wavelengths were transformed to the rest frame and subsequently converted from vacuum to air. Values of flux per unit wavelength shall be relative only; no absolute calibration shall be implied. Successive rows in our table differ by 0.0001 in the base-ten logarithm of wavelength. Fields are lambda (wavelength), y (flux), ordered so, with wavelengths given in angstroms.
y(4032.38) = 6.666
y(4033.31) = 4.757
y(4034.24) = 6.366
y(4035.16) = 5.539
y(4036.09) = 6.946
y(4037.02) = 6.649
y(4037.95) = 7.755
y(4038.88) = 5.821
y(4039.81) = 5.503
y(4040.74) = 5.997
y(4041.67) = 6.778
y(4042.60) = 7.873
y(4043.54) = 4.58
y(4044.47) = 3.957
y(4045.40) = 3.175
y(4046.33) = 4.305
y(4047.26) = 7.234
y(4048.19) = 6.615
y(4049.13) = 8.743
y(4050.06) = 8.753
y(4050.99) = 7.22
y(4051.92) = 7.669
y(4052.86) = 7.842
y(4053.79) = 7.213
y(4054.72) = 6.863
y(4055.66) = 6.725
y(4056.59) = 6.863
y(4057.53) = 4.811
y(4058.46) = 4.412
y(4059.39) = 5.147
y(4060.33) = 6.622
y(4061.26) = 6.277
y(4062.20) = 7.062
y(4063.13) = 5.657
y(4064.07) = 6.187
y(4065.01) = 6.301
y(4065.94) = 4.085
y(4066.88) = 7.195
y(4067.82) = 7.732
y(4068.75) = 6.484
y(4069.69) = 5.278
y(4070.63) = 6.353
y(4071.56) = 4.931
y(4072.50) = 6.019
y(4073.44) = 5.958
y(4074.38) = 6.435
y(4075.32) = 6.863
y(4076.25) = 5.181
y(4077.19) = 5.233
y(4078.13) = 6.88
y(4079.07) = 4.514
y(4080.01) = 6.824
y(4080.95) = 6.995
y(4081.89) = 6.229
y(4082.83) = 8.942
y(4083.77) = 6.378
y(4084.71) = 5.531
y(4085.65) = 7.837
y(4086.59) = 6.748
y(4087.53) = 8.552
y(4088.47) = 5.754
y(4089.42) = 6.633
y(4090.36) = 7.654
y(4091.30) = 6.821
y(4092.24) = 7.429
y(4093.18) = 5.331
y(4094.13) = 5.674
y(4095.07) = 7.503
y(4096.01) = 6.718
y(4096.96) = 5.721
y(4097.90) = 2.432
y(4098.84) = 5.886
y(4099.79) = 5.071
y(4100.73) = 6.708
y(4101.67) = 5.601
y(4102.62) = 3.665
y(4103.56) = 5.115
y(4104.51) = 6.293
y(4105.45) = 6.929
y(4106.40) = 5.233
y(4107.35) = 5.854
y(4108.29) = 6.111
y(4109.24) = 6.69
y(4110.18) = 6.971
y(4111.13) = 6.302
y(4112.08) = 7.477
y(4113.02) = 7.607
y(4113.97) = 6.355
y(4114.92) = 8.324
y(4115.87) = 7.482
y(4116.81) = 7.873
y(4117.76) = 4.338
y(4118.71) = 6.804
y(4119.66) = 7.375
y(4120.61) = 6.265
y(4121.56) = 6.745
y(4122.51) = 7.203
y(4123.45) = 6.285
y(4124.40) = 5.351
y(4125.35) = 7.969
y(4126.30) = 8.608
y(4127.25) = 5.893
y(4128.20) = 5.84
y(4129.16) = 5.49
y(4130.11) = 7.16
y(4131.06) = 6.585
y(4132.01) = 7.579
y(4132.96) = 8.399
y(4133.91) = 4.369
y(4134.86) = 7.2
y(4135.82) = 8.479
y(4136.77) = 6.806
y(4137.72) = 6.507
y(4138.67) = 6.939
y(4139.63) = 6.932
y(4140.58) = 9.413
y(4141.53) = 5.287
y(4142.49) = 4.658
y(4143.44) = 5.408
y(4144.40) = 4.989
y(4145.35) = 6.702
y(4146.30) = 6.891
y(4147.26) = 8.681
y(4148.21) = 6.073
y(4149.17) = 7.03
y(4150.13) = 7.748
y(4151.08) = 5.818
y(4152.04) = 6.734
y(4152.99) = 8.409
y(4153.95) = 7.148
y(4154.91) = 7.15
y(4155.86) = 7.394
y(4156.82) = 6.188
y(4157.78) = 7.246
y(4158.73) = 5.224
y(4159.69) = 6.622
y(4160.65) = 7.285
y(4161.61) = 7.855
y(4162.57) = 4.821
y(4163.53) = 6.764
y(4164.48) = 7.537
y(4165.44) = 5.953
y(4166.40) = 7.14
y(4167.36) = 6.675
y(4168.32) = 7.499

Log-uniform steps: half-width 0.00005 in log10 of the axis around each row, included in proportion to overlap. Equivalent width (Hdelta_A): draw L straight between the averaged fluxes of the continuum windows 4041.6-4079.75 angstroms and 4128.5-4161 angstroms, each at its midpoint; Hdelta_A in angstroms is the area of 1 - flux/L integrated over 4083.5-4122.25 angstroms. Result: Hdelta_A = 0.6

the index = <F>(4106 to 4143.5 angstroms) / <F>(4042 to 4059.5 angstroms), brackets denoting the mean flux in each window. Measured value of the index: 1.06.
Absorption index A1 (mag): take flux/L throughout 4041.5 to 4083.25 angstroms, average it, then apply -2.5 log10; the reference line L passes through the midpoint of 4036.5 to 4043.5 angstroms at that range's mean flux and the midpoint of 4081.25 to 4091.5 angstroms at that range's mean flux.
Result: 0.08 mag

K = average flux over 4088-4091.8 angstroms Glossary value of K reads 6.72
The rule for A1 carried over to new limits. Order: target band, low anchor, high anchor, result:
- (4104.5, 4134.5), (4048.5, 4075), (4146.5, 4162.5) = 0.01 mag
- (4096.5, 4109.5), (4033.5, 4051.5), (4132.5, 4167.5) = 0.19 mag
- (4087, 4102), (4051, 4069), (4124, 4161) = 0.06 mag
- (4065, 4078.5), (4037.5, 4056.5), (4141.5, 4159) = 0.09 mag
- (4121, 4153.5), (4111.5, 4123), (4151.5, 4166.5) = 0.02 mag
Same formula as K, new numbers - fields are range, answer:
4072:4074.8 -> 6.11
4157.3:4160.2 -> 6.38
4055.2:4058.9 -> 5.71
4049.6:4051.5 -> 8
